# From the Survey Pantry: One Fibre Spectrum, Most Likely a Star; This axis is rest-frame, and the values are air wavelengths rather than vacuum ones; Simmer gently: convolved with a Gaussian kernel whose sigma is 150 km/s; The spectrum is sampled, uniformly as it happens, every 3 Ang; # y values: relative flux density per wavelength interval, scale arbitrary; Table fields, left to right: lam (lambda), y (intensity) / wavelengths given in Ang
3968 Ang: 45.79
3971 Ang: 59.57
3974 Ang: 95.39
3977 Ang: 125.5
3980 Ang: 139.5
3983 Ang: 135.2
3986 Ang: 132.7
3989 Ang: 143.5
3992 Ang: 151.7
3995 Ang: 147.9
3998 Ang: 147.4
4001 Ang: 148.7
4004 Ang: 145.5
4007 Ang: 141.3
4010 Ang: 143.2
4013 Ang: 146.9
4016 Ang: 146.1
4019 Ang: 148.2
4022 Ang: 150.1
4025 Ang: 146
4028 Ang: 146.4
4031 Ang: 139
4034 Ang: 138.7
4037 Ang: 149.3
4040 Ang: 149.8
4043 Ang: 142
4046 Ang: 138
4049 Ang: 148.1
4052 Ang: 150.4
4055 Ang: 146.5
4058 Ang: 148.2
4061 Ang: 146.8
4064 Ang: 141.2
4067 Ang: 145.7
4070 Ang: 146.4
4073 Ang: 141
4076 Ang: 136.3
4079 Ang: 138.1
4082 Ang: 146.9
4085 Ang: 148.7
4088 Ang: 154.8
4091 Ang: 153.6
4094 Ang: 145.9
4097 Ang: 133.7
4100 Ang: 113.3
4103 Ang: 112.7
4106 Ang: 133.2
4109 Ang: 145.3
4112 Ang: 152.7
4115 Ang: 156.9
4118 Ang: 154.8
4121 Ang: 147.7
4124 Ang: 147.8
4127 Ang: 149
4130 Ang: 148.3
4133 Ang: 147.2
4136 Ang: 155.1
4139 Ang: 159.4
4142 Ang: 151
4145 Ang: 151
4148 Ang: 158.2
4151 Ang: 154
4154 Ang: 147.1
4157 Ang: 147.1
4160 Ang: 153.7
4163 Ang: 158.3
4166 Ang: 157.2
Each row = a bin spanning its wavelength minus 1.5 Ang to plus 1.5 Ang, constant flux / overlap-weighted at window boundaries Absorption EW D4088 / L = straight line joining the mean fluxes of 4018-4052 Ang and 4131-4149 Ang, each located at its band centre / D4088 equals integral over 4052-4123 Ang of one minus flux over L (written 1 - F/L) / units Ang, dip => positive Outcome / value 2.87 Ang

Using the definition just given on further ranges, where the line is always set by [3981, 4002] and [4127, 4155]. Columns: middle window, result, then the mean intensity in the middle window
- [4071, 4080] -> 0.6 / 139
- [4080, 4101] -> 0.9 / 143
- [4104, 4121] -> 0.4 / 147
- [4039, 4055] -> 0.1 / 146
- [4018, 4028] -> -0.2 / 148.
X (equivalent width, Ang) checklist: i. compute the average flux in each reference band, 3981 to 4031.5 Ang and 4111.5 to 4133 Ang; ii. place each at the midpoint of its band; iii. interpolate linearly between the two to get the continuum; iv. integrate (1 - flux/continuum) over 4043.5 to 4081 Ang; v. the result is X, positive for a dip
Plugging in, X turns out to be 0.95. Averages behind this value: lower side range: 145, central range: 144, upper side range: 151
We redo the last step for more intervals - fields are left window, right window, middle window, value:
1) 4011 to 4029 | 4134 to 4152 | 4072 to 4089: 0.8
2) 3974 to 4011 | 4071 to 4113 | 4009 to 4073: -2.6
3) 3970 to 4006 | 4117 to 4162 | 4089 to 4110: 1.7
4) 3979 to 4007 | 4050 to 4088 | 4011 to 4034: -0.2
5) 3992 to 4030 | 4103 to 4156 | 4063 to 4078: 0.6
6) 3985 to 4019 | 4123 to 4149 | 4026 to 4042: 0.2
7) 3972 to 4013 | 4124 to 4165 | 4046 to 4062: -0.4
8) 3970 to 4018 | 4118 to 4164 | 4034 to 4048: -0.4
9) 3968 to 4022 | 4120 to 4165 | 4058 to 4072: -0.3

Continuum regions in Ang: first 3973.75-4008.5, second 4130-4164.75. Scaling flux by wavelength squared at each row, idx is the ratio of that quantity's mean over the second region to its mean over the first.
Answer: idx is 1.2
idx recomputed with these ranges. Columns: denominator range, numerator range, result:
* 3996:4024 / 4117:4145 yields 1.10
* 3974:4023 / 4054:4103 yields 1.04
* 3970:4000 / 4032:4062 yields 1.16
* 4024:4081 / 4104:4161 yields 1.08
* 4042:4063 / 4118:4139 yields 1.07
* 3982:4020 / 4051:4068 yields 1.04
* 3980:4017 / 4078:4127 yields 1.05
